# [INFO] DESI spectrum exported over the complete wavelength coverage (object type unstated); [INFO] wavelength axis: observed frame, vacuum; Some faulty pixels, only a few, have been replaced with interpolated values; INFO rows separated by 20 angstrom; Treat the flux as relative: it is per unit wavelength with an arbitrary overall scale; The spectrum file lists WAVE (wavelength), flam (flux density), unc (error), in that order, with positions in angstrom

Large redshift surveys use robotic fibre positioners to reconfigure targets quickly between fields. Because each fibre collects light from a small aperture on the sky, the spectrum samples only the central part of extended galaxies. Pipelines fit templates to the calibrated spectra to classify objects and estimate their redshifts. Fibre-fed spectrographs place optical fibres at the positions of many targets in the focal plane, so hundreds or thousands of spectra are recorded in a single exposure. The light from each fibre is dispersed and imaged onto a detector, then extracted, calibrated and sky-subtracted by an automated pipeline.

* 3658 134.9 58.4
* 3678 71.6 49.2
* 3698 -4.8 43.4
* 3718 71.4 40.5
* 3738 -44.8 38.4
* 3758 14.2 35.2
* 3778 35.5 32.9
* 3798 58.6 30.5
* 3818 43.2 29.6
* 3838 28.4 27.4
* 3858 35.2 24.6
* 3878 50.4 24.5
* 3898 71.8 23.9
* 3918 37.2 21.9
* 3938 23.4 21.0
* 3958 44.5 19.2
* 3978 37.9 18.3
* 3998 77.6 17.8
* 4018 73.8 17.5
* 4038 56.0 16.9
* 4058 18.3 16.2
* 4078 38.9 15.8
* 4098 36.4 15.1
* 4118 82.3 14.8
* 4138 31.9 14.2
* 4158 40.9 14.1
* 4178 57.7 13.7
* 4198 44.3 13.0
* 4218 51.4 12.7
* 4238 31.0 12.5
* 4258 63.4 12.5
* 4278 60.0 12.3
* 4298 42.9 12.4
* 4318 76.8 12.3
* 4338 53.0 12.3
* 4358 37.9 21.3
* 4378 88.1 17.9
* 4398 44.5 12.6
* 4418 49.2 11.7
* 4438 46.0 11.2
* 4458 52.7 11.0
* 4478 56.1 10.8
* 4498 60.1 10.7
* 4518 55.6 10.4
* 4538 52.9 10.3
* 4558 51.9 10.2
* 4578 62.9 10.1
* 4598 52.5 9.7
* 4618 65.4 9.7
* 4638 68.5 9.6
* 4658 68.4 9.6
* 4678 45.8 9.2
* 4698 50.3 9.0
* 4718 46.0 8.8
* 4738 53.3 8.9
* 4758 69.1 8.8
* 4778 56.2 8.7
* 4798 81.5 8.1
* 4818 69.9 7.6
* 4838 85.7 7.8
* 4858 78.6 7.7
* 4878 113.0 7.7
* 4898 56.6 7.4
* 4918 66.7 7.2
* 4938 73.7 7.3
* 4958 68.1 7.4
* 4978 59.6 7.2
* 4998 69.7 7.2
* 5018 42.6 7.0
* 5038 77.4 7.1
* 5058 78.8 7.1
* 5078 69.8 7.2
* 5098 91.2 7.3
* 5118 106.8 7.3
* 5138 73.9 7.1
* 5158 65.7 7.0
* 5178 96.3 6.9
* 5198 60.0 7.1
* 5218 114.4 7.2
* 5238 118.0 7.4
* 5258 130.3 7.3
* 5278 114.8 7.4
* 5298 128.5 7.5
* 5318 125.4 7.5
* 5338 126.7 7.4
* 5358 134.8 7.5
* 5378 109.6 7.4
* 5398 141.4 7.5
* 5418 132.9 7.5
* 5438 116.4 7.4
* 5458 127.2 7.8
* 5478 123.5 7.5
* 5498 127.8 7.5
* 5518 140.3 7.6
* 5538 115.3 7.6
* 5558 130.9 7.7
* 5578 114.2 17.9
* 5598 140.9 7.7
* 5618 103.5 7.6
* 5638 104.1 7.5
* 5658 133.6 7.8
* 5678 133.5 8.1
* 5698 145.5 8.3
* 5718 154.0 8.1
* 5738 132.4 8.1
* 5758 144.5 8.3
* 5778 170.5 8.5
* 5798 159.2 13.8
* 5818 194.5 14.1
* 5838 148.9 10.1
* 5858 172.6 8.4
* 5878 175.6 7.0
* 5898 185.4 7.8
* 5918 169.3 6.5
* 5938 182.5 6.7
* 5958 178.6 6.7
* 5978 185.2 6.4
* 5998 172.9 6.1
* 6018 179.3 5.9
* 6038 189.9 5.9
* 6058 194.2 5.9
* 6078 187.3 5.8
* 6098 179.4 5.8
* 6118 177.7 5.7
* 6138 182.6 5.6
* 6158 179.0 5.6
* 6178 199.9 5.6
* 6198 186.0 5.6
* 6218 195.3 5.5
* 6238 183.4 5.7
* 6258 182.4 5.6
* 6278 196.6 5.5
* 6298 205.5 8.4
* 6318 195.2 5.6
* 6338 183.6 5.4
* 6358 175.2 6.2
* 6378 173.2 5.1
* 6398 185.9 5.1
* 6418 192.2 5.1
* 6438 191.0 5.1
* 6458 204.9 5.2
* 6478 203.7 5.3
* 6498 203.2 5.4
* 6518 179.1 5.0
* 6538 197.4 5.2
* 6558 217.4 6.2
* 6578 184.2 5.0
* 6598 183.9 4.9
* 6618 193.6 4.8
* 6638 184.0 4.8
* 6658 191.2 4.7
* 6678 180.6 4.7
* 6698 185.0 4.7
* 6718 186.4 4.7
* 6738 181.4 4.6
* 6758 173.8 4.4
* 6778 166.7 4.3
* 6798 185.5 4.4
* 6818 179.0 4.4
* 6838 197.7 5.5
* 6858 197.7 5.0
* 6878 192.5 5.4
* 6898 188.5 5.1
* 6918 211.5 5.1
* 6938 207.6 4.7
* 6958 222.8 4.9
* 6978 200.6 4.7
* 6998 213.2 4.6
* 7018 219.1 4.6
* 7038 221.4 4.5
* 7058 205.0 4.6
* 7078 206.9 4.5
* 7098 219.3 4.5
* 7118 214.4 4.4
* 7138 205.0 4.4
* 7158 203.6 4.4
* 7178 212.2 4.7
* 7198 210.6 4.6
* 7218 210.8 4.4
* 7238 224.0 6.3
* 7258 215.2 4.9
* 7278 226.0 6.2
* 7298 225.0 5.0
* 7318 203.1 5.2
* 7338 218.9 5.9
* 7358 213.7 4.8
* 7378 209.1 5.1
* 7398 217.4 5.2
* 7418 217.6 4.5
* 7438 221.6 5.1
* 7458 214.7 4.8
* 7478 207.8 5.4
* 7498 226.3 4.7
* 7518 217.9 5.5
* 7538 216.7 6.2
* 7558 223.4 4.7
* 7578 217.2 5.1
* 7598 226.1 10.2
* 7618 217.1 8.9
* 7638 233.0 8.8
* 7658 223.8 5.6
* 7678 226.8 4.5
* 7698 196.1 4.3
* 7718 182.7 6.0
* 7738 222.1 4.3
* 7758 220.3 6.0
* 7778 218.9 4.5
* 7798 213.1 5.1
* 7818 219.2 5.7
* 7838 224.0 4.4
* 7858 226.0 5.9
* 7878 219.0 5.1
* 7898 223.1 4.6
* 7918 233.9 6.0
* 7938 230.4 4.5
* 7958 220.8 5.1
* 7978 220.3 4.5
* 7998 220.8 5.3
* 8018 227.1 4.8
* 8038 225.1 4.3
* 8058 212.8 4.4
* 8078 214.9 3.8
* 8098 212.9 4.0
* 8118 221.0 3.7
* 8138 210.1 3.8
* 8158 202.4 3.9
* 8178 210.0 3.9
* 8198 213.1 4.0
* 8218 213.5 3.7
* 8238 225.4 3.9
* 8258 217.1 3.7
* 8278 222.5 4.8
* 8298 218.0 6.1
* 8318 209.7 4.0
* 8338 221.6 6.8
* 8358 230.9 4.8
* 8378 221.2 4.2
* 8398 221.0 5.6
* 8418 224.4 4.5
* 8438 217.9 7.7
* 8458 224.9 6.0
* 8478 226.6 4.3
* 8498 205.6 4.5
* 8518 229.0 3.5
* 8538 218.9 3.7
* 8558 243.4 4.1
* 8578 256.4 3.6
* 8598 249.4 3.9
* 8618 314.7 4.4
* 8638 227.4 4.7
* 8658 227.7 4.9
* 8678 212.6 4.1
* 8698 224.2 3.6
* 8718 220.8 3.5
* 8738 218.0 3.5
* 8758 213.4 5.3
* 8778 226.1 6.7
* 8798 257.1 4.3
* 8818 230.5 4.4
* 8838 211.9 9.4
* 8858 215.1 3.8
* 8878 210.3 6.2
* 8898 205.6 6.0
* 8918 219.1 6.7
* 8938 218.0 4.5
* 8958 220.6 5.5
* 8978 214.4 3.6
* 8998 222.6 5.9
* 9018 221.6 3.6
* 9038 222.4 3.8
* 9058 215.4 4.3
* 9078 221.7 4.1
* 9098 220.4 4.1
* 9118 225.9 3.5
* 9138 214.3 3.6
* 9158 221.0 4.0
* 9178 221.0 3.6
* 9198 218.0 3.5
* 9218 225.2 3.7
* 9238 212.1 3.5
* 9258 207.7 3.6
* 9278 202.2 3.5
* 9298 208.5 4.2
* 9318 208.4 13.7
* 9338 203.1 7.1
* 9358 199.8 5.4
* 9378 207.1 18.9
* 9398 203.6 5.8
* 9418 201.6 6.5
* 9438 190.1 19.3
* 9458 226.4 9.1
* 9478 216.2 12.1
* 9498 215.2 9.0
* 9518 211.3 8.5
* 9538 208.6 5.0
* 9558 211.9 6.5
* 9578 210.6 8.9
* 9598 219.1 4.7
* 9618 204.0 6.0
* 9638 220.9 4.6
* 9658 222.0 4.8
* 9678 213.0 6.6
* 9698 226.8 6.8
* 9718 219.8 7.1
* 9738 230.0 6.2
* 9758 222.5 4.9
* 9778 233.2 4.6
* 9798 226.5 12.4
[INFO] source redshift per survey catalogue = 0.308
